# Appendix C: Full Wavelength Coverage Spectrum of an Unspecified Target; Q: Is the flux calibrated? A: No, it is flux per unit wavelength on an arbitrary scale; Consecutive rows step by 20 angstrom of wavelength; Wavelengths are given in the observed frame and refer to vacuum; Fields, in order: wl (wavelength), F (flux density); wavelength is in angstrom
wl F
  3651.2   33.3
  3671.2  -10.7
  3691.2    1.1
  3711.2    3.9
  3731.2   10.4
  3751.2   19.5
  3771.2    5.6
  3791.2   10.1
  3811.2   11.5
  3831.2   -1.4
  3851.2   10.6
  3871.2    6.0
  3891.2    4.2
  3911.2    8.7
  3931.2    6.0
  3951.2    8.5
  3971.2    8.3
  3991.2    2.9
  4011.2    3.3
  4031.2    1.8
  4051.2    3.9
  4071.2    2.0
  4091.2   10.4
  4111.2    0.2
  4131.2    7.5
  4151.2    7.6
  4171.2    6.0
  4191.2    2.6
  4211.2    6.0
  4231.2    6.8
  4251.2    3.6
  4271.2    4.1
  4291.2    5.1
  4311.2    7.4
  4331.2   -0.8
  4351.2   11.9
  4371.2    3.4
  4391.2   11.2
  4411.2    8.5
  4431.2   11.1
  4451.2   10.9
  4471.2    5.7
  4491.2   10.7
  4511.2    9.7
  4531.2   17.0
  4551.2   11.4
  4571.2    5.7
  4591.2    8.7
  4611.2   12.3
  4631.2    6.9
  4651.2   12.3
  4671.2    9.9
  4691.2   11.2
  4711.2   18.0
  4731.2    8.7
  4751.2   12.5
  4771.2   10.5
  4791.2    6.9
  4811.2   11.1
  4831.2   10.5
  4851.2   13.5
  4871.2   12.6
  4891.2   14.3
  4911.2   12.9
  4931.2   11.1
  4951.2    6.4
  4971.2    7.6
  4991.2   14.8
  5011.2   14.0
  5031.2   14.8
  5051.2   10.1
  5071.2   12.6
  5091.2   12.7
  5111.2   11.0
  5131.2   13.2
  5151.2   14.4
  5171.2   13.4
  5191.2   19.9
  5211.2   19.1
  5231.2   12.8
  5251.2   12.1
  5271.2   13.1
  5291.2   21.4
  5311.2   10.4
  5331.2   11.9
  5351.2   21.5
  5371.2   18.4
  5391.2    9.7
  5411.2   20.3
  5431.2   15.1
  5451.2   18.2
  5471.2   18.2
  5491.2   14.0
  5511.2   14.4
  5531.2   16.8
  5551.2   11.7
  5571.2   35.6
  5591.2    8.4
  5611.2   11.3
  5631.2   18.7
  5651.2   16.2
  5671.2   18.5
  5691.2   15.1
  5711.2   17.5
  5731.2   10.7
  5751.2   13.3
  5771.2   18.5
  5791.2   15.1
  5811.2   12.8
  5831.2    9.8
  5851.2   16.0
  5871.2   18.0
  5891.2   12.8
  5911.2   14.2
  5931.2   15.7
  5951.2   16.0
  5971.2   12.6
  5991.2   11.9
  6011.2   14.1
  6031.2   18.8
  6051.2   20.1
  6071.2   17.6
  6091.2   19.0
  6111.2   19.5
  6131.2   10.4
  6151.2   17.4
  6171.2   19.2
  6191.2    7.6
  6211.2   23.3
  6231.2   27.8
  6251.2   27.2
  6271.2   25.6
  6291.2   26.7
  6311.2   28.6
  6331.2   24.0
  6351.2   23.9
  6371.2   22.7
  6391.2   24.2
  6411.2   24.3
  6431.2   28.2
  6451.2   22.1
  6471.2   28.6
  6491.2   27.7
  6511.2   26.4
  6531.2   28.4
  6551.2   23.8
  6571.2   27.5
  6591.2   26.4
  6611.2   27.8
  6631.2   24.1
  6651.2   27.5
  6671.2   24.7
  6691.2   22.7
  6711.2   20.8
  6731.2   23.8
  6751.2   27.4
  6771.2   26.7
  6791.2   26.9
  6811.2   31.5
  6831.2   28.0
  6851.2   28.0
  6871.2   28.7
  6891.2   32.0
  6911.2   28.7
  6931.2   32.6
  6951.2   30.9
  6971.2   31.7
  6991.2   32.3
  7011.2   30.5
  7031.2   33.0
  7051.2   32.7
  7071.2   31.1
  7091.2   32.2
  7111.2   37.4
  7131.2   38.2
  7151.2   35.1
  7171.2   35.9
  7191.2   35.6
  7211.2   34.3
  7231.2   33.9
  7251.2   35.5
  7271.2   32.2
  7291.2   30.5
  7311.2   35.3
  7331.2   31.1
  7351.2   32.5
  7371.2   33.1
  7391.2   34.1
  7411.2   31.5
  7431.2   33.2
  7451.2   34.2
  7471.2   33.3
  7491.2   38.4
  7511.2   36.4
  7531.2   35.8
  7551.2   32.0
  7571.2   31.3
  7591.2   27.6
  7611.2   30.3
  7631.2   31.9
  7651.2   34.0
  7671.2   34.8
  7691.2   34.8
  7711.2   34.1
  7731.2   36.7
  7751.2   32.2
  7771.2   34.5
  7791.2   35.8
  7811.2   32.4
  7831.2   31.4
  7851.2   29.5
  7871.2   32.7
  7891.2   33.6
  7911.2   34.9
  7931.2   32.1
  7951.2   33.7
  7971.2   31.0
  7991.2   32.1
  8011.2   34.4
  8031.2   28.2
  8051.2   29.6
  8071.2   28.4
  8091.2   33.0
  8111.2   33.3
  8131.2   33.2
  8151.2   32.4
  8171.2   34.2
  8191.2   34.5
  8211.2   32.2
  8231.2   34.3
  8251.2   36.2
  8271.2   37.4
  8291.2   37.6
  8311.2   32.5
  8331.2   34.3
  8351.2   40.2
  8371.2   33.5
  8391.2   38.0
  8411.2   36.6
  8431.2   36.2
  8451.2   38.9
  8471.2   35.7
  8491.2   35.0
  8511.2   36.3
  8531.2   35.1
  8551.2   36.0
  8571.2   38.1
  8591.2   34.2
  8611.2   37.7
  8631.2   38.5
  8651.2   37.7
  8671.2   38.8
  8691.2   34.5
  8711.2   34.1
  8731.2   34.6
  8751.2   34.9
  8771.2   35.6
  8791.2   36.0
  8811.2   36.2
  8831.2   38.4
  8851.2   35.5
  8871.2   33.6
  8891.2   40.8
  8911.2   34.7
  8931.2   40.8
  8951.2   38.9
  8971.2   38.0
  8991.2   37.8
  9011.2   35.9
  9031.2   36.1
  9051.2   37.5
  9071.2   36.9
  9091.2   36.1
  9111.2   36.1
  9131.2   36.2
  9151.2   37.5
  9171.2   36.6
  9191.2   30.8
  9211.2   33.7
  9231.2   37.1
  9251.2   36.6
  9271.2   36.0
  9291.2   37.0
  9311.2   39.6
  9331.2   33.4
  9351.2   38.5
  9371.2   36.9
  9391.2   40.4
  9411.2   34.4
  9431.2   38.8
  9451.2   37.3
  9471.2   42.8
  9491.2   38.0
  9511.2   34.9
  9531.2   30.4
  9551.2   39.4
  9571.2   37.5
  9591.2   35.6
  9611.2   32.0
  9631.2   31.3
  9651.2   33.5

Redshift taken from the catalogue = 0.559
